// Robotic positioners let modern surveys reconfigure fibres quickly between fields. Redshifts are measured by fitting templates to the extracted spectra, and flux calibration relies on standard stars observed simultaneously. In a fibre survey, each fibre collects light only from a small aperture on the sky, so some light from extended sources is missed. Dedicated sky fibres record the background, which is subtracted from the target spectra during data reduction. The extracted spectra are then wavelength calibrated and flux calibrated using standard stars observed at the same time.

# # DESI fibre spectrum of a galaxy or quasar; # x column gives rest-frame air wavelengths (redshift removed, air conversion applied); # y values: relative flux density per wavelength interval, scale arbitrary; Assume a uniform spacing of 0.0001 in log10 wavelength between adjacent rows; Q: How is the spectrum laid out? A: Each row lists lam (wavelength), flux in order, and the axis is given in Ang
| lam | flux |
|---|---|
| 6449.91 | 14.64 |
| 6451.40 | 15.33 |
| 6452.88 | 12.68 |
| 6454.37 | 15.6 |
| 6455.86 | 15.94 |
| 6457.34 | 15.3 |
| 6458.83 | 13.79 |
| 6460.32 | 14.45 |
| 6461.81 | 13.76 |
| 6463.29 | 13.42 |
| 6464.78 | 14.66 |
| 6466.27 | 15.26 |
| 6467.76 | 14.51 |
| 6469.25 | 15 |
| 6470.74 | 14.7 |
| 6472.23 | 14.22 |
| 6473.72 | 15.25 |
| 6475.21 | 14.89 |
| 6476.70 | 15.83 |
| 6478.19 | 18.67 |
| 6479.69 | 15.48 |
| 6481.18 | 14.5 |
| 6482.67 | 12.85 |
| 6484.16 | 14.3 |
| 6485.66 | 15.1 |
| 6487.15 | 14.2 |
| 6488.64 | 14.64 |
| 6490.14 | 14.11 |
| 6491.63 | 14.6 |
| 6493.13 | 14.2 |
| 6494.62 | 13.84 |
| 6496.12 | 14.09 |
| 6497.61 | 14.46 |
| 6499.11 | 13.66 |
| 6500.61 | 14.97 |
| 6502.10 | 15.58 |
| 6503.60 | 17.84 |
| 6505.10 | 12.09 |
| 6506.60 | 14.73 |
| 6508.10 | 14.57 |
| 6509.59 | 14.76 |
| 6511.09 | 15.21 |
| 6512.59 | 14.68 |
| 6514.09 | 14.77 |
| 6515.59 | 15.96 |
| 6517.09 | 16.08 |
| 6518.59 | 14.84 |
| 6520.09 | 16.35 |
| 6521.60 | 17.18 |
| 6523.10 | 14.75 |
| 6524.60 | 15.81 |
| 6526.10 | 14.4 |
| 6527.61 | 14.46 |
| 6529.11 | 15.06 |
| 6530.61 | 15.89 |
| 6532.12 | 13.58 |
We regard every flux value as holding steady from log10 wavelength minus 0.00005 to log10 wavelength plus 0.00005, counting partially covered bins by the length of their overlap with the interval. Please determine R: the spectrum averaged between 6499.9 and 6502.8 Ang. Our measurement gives 15.3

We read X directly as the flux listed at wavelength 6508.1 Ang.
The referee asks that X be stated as 14.57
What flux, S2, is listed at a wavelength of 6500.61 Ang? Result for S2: 14.97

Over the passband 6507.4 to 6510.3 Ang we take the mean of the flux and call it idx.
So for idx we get 14.7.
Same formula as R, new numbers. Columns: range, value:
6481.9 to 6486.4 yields 14.1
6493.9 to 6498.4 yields 14.1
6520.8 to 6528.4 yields 15.3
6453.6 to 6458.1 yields 15.6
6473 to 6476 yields 15.1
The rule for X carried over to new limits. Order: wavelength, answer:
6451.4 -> 15.33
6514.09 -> 14.77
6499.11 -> 13.66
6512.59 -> 14.68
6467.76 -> 14.51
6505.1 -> 12.09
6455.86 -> 15.94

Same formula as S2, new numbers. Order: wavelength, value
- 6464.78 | 14.66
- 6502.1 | 15.58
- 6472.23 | 14.22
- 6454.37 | 15.6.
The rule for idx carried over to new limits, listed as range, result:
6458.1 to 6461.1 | 14.1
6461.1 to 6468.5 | 14.3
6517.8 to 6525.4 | 15.8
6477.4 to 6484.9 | 15.2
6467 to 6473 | 14.6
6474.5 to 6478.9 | 16.5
